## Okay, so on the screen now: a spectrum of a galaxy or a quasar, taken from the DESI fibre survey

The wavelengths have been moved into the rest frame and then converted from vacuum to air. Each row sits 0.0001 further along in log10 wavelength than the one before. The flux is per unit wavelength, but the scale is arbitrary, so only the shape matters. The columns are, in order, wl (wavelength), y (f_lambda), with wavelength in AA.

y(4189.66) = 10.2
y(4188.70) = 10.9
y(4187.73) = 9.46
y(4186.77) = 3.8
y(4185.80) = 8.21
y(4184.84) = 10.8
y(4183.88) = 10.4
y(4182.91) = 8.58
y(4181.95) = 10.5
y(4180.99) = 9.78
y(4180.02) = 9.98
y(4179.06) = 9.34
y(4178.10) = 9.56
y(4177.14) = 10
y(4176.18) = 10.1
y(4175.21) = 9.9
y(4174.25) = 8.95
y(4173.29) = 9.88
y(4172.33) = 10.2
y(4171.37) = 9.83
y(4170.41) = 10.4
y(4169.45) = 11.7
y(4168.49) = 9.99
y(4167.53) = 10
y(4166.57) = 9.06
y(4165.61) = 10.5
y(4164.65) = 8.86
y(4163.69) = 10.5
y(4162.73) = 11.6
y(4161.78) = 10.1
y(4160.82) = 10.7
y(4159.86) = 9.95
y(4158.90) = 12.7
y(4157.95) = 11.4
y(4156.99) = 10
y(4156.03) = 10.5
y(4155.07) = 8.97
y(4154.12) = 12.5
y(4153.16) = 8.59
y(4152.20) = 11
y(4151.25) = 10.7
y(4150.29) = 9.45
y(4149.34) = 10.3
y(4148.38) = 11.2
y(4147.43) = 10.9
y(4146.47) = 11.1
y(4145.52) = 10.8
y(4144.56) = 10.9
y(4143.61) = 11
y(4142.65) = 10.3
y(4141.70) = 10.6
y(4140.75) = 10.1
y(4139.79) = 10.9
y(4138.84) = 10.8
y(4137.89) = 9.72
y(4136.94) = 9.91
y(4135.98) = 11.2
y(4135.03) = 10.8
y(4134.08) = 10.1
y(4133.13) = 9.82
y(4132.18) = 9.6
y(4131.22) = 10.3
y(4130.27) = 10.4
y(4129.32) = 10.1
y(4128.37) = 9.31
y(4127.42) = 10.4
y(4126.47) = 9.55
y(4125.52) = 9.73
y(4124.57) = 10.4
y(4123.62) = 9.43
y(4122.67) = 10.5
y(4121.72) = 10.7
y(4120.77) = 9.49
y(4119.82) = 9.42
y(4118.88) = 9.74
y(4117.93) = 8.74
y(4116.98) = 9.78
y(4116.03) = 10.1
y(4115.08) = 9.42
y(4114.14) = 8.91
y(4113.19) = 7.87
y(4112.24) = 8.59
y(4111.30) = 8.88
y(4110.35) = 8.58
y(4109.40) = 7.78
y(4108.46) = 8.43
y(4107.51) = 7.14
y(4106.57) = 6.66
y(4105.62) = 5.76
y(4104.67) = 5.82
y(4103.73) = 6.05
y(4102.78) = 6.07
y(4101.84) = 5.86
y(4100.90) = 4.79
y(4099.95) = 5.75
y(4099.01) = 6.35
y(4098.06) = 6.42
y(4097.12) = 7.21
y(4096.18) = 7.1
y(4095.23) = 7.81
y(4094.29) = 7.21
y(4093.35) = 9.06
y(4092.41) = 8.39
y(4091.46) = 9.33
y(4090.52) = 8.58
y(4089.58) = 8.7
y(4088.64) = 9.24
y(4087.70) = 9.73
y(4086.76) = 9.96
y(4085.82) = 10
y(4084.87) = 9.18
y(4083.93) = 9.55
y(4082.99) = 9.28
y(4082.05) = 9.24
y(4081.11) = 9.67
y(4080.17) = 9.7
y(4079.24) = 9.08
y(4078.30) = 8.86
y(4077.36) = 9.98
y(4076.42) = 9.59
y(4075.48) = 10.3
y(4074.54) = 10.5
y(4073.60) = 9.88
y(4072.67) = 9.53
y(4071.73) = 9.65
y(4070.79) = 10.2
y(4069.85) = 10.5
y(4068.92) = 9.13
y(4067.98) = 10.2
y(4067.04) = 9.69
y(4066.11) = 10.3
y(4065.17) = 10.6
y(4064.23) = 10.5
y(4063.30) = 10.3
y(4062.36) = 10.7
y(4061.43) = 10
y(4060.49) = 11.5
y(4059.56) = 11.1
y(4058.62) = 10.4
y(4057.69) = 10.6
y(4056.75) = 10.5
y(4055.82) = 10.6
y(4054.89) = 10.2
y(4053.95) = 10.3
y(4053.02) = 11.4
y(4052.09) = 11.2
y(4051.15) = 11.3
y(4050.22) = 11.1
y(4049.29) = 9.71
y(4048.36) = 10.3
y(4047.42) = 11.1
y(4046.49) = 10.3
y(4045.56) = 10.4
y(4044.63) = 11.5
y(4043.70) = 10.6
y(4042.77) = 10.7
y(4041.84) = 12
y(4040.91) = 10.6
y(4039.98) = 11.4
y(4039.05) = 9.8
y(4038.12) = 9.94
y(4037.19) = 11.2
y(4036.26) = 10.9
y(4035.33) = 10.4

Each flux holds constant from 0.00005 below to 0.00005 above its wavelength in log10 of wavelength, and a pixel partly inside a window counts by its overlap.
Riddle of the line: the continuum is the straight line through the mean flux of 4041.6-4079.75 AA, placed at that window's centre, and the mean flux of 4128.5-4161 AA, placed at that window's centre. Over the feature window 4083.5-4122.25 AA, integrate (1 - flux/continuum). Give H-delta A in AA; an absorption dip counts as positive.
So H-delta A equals 8.5 AA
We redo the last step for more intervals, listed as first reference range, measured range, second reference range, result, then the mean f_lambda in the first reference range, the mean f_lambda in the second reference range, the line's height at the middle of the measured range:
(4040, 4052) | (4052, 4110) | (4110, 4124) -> 6.59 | 10.8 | 9.35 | 10.1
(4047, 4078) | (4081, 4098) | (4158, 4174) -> 2.64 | 10.4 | 10.4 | 10.4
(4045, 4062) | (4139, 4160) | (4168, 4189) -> -1.63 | 10.7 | 9.63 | 9.88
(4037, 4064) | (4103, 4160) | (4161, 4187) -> 2.12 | 10.7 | 9.79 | 10.1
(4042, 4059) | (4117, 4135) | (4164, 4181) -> 0.55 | 10.7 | 9.9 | 10.2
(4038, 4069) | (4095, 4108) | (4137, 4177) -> 5.19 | 10.6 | 10.4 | 10.5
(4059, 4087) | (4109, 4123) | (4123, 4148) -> 1.34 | 9.95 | 10.3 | 10.2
